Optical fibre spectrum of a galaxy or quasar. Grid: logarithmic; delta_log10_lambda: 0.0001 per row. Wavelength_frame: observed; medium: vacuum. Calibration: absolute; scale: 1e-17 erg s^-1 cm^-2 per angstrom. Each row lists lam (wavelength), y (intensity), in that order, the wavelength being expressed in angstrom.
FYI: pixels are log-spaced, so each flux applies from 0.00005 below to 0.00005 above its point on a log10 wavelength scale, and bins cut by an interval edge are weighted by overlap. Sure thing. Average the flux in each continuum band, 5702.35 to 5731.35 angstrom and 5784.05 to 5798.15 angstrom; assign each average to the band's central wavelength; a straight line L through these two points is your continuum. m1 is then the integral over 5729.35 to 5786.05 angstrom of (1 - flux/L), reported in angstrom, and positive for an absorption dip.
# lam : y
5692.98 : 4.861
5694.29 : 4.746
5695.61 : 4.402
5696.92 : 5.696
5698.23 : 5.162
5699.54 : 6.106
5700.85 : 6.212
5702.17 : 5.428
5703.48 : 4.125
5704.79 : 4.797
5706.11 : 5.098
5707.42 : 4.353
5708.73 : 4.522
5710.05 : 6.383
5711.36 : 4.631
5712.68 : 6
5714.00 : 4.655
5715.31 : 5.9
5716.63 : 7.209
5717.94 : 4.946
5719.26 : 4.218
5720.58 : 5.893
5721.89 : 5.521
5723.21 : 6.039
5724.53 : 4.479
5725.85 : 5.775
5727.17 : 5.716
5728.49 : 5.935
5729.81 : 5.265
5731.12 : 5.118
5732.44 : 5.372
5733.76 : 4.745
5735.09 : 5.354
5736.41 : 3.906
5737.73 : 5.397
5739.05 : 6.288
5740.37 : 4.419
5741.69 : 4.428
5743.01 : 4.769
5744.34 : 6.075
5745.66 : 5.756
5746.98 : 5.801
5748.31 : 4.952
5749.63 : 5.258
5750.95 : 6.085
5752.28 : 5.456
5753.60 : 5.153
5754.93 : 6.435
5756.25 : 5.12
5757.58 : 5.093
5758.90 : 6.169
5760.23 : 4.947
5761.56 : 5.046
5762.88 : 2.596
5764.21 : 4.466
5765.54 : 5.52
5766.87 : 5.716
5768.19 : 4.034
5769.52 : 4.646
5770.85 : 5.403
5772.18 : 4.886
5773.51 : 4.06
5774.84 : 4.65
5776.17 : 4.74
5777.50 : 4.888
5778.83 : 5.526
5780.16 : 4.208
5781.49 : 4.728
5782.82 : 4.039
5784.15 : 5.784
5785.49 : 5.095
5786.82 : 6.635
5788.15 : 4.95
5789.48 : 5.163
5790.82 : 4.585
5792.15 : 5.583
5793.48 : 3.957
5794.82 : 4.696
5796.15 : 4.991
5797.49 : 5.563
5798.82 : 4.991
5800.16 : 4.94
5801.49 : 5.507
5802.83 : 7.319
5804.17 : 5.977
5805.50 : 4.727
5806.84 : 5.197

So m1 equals 1.8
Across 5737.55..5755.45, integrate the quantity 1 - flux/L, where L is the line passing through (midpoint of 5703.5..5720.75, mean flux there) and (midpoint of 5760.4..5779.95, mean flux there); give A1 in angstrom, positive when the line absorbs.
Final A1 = -1.89 angstrom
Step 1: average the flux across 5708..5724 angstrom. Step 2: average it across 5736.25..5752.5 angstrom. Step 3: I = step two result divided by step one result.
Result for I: 0.97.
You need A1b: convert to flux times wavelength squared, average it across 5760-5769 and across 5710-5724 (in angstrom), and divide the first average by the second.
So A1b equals 0.8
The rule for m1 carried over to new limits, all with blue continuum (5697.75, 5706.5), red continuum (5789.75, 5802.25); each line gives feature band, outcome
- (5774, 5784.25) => 0.6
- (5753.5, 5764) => 0.2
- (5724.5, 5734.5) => -0.3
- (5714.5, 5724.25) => -0.7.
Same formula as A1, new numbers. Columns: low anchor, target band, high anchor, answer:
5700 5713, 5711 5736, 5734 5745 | -1.5 angstrom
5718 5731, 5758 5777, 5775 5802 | 1.3 angstrom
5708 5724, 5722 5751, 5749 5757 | 1.2 angstrom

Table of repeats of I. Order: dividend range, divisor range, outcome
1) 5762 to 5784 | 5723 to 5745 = 0.89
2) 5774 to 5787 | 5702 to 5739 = 0.94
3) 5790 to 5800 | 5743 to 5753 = 0.88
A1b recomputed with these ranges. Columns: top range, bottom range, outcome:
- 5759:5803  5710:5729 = 0.92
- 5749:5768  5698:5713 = 1.01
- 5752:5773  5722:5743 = 0.98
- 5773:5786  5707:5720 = 0.92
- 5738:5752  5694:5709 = 1.08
